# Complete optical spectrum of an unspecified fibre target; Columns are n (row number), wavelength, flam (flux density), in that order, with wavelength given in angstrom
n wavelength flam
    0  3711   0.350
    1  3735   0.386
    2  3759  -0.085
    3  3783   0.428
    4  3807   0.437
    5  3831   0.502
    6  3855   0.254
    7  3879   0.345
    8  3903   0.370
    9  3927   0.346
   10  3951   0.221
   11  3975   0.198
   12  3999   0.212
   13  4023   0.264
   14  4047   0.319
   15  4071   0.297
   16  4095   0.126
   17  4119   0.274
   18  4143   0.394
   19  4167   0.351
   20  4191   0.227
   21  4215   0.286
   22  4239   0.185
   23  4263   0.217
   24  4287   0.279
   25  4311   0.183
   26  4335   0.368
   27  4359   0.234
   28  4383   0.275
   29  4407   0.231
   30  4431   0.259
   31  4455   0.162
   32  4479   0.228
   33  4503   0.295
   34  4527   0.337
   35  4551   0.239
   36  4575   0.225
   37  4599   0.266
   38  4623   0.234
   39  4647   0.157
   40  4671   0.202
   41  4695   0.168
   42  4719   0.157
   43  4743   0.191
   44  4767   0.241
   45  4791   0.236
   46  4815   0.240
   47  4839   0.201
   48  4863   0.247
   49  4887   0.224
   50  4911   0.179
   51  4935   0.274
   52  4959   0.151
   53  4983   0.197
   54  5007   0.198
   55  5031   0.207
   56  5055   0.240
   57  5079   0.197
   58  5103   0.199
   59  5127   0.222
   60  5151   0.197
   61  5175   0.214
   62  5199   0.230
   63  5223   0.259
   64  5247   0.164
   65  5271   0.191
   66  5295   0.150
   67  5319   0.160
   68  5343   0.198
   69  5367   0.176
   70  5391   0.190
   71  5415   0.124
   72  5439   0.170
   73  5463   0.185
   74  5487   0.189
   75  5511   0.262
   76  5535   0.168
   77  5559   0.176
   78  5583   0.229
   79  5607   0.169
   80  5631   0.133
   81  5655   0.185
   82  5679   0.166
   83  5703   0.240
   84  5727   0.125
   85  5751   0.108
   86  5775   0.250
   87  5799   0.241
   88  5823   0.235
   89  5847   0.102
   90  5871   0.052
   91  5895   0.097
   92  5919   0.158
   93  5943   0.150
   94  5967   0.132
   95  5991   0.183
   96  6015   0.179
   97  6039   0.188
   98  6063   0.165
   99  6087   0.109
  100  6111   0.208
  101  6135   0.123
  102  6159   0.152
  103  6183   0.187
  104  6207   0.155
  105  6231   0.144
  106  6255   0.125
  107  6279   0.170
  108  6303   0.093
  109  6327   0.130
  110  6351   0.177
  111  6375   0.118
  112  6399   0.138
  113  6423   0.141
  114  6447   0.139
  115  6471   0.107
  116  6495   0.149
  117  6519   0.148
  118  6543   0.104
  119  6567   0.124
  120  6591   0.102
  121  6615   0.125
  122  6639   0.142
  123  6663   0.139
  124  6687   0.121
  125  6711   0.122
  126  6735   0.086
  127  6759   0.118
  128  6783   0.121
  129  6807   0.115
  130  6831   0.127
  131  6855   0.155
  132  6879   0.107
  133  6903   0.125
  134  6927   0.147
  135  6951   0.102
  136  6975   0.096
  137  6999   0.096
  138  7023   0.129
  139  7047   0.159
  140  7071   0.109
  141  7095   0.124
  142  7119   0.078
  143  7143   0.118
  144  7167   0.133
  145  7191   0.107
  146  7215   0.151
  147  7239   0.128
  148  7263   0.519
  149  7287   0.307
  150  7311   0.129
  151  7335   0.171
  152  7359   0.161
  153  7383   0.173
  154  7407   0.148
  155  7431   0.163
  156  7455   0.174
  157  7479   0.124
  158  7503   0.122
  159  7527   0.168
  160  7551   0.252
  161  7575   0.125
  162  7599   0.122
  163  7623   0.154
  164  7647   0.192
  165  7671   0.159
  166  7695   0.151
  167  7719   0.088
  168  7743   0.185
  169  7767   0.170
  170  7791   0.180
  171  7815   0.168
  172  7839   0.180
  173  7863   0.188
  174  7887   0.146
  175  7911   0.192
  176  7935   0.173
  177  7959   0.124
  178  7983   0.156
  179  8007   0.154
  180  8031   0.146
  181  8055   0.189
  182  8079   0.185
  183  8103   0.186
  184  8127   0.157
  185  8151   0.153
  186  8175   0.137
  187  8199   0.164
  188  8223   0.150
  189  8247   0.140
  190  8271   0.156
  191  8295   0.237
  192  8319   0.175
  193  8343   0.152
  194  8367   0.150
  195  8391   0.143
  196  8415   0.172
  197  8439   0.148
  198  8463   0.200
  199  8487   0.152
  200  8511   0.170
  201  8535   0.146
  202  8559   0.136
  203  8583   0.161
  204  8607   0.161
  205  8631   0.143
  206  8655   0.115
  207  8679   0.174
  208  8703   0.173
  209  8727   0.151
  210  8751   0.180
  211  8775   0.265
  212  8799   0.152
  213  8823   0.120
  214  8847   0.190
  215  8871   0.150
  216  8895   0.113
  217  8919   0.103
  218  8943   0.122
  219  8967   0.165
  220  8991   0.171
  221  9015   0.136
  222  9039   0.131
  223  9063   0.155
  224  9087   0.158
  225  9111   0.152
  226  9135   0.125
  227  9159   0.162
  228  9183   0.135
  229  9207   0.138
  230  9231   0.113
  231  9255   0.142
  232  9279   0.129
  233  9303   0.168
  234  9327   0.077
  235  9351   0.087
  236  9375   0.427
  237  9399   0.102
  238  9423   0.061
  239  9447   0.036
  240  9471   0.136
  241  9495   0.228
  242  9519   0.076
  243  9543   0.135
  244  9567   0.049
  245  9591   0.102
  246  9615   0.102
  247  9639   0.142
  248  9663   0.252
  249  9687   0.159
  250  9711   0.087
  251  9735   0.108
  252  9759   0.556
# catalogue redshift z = 0.950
